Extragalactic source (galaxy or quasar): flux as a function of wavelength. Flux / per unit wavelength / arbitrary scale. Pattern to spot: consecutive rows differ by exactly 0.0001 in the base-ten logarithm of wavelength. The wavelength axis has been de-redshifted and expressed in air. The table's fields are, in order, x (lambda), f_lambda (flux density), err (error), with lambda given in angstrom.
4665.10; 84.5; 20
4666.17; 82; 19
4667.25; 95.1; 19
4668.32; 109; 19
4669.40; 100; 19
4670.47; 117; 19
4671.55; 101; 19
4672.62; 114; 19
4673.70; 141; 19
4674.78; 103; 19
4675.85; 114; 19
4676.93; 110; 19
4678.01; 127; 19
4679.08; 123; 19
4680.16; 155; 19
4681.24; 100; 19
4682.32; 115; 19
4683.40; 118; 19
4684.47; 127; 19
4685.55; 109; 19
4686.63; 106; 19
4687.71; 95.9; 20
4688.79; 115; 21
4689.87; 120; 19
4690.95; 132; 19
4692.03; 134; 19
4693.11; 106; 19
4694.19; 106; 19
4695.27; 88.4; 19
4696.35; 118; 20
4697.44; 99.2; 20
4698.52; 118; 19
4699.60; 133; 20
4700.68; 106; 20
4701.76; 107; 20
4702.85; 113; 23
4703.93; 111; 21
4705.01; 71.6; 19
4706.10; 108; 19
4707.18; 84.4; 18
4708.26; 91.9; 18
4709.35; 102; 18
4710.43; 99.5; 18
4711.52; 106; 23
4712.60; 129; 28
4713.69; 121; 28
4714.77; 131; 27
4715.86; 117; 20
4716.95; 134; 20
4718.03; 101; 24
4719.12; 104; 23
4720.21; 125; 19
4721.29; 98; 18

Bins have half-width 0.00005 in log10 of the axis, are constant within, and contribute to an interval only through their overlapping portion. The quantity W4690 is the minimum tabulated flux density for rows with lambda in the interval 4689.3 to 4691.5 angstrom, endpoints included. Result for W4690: 120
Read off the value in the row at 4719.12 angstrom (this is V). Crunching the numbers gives 104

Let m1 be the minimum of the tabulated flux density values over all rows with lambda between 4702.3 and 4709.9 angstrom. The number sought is 71.6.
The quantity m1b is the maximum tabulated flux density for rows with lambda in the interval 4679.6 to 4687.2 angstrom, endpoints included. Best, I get 155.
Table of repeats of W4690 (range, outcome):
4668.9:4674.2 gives 100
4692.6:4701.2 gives 88.4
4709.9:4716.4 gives 99.5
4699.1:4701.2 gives 106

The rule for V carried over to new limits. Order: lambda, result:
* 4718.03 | 101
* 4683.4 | 118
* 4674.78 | 103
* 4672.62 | 114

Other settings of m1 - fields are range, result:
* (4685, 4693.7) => 95.9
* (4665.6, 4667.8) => 82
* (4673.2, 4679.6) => 103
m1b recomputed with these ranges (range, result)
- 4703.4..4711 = 111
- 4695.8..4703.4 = 133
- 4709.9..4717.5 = 134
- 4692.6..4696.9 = 118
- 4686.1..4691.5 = 132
